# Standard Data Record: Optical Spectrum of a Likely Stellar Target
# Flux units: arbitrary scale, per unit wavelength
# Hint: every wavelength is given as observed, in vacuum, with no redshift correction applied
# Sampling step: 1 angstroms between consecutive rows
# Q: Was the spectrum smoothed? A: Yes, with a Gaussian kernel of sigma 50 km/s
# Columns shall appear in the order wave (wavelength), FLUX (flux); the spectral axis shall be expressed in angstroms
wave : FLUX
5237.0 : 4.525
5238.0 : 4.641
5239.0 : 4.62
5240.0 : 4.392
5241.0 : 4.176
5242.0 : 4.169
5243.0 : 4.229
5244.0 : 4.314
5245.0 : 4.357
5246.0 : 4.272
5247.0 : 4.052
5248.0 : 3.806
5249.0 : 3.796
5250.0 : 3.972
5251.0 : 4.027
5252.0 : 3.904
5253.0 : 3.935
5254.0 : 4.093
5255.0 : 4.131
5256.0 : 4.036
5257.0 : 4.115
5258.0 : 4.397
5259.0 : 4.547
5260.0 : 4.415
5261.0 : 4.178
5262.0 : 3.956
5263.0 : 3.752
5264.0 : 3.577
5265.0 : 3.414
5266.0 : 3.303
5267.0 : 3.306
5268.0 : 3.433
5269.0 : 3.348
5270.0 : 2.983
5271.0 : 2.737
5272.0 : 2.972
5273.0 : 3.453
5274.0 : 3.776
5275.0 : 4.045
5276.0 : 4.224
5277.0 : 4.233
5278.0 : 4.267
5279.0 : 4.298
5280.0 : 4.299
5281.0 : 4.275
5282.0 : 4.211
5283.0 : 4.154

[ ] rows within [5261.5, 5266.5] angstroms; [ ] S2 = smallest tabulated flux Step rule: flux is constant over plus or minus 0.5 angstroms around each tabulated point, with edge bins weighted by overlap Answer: 3.303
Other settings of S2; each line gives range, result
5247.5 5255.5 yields 3.796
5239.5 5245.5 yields 4.169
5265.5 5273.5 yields 2.737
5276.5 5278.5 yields 4.233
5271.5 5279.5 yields 2.972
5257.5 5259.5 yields 4.397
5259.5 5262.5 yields 3.956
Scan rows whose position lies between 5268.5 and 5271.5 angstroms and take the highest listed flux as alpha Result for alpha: 3.348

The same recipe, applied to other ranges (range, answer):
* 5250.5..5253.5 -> 4.027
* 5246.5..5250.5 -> 4.052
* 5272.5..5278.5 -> 4.267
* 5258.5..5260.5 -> 4.547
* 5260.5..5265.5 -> 4.178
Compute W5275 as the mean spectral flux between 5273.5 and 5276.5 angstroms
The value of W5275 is 4.01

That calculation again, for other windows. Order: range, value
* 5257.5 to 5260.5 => 4.45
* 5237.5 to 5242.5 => 4.4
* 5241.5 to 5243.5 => 4.2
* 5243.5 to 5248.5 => 4.16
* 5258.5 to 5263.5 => 4.17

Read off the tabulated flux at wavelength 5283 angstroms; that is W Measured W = 4.154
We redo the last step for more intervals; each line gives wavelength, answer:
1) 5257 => 4.115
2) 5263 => 3.752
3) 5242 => 4.169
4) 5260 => 4.415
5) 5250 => 3.972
